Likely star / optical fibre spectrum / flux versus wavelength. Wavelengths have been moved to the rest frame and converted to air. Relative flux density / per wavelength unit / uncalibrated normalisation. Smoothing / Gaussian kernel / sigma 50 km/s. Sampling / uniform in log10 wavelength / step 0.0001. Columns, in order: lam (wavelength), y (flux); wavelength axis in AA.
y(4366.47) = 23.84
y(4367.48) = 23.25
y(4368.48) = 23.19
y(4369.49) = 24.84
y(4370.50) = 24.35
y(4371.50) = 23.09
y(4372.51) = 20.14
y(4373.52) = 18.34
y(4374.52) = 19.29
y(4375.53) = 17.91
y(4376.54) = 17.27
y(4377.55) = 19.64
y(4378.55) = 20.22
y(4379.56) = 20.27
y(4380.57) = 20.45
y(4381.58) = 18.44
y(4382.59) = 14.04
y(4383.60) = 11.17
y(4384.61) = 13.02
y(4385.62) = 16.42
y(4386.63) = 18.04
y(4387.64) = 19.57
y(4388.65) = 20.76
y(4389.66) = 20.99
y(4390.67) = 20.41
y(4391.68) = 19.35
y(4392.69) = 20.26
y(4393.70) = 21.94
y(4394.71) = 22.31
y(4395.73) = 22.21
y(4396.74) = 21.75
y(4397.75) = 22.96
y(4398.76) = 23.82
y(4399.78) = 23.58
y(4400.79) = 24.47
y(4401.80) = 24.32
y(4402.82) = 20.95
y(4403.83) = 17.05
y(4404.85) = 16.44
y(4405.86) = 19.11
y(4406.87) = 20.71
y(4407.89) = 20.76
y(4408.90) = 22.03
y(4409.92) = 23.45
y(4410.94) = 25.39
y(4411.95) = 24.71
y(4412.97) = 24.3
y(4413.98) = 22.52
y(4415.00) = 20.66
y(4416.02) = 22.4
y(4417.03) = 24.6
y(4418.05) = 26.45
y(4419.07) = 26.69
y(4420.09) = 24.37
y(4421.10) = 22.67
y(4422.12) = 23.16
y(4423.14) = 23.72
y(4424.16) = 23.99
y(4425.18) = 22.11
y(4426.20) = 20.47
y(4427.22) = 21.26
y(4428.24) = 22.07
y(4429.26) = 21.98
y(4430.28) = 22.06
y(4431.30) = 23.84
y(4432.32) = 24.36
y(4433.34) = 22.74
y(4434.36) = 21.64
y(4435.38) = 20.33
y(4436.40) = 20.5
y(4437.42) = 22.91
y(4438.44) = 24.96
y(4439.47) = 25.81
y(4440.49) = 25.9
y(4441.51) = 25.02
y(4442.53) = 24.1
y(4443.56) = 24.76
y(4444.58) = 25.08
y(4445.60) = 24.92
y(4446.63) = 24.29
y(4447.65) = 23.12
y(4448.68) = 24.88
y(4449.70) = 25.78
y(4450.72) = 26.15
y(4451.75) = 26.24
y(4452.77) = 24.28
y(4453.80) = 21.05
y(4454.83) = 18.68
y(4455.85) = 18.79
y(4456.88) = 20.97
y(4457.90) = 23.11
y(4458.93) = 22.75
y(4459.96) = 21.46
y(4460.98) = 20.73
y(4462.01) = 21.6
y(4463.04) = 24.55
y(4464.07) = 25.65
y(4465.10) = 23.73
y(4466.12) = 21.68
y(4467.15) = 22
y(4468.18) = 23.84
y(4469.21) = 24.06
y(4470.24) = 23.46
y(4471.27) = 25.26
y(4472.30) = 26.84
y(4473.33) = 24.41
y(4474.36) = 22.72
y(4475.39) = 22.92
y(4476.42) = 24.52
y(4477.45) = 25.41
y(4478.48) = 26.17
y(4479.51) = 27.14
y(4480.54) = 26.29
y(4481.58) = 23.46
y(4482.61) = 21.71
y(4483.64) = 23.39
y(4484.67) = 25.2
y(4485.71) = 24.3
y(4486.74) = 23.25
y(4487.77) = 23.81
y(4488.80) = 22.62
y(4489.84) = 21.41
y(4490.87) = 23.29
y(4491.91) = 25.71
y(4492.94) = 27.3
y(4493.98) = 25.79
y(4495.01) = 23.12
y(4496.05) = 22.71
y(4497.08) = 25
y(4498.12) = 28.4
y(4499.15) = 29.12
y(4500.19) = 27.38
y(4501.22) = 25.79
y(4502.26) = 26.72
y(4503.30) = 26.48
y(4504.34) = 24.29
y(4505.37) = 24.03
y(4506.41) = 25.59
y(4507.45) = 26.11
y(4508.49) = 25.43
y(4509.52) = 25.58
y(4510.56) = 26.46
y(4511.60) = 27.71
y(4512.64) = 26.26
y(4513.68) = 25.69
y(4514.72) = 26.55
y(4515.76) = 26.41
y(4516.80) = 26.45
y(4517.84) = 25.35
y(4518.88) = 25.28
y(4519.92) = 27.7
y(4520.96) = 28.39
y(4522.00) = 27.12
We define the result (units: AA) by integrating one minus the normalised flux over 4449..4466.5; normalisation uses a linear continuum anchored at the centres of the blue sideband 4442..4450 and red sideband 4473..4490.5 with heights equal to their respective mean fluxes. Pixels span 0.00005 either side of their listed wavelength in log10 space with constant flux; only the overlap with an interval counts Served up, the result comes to 1.1 AA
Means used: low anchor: 24.6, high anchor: 24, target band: 22.8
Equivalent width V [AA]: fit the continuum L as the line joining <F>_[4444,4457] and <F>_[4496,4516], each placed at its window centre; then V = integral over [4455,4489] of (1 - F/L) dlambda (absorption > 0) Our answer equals 1.4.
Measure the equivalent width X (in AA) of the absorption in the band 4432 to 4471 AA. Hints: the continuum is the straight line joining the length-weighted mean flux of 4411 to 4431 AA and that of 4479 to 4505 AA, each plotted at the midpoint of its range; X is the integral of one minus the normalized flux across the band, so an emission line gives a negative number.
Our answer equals 1.0 AA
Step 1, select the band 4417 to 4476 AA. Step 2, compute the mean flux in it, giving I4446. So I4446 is 23.4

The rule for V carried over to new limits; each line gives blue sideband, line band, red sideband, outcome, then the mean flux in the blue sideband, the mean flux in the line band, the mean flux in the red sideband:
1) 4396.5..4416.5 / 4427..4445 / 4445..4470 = -0.5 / 22.1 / 23.3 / 23.1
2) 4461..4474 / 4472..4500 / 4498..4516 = 0.3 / 23.8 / 24.7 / 26.3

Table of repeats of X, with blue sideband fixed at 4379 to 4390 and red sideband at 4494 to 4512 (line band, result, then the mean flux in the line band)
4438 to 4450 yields -1.75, 24.9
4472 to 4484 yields -0.23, 24.6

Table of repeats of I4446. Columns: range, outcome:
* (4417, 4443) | 23.3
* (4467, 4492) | 24.1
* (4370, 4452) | 21.9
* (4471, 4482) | 25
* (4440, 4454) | 24.8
